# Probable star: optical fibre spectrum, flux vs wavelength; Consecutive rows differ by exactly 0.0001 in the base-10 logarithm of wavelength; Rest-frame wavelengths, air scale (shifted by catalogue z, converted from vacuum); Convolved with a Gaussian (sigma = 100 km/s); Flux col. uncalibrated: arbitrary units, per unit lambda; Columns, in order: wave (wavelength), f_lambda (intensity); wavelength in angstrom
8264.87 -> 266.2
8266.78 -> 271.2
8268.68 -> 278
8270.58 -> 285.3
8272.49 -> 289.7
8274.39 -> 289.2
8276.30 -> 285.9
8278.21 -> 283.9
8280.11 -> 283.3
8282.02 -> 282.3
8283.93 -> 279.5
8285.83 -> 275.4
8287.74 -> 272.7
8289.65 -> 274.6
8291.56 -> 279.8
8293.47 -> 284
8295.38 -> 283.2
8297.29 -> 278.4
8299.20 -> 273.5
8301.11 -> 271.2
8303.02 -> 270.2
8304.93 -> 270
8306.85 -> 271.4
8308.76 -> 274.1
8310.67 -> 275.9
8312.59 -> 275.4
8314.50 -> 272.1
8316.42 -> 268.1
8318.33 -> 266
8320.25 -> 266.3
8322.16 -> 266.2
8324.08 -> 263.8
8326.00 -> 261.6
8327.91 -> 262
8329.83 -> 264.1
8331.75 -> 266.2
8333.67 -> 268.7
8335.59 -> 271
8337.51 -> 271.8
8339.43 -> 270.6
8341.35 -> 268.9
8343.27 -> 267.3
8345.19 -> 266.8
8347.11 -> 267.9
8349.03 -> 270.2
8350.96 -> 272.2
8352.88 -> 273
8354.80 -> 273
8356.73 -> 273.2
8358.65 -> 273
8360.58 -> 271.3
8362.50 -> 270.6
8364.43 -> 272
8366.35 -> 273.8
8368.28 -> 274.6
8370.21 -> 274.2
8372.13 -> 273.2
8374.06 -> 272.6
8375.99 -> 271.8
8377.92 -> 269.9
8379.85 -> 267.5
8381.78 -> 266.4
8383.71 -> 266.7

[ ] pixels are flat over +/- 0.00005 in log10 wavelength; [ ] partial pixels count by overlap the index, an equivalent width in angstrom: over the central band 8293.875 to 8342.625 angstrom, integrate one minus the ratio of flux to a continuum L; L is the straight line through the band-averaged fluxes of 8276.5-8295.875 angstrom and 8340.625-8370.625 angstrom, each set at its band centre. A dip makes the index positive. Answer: 1.0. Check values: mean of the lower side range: 280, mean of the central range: 270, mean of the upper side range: 271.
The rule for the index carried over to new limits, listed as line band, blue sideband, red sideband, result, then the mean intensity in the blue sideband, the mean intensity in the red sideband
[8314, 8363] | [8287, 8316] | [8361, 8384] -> 0.8 angstrom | 275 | 271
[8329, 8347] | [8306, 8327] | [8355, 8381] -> 0.1 angstrom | 269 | 272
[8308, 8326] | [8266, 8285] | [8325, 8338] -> 0.1 angstrom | 283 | 266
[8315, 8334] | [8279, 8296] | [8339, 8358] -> 0.6 angstrom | 279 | 270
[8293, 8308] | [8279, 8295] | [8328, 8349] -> 0.1 angstrom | 279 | 268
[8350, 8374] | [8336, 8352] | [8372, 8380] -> -0.2 angstrom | 270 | 271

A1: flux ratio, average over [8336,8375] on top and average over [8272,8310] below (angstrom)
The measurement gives 0.98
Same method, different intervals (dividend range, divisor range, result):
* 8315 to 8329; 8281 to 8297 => 0.95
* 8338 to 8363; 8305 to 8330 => 1.01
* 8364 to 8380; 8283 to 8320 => 0.99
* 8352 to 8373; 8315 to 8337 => 1.03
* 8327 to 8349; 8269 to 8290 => 0.95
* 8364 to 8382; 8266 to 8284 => 0.96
